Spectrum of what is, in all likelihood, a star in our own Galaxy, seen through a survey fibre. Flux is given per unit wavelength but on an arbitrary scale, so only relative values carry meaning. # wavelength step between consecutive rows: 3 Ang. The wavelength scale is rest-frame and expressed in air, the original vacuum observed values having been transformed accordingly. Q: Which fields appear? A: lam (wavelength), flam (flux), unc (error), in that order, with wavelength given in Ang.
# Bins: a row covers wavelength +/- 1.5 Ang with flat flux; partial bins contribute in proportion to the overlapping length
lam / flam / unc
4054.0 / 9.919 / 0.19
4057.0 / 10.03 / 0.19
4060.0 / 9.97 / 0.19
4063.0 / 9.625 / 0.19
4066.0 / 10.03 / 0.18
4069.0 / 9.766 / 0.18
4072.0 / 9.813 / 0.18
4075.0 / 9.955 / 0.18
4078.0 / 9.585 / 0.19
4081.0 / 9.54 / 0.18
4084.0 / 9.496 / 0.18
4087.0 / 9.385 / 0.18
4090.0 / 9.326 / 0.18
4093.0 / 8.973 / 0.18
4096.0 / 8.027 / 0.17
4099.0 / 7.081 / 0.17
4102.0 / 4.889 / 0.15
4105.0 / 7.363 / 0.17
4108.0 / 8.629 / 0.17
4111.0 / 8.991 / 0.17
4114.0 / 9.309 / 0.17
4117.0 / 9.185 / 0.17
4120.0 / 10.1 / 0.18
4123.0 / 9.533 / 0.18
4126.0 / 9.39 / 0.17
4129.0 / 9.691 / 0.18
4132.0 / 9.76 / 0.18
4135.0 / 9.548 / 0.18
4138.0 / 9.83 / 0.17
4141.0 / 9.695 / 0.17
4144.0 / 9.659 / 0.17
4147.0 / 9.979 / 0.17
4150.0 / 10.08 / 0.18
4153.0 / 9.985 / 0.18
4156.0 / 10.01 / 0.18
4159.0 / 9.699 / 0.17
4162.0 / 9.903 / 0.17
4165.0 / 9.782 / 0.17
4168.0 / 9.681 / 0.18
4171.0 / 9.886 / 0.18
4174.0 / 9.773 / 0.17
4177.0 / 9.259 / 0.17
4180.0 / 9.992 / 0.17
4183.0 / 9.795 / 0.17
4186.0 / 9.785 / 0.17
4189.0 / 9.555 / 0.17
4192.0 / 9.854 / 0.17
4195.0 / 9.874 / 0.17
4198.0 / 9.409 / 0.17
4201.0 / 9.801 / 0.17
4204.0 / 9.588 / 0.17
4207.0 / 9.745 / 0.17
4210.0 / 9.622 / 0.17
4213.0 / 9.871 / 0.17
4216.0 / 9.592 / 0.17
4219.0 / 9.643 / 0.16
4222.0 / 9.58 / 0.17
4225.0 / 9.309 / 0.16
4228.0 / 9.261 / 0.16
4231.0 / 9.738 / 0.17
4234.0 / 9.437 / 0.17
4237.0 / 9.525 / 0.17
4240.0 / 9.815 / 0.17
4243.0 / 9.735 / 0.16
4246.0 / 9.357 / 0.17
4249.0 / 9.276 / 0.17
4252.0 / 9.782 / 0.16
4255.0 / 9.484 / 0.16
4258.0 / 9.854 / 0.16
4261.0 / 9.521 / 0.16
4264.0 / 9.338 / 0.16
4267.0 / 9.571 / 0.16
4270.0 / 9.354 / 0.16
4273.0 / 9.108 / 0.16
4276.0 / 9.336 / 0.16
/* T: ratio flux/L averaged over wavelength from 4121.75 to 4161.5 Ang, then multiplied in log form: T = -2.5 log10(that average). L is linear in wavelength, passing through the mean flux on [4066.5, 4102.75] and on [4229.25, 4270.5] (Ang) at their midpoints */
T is -0.07 mag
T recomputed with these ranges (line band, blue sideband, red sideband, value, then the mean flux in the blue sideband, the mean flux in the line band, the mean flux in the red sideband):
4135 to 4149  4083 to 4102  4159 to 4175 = -0.05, 8.39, 9.78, 9.8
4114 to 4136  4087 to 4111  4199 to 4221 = -0.15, 7.93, 9.58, 9.69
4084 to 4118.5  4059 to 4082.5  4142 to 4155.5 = 0.18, 9.78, 8.34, 9.92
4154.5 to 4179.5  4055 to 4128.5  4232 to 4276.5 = -0.05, 9.1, 9.76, 9.51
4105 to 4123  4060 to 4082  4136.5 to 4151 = 0.08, 9.78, 9.11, 9.84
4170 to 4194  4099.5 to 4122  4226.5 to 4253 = -0.09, 8.32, 9.74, 9.54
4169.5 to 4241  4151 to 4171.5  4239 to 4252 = 0.01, 9.85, 9.65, 9.56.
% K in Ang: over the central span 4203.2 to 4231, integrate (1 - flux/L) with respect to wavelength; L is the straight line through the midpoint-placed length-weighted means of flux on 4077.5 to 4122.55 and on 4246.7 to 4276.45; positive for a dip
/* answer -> -1.0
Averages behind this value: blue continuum 8.66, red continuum 9.46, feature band 9.59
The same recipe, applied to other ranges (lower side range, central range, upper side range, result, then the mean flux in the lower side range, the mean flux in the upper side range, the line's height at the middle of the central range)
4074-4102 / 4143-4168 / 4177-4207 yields -1.3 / 8.8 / 9.72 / 9.39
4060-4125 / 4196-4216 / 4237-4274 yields -0.7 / 9.01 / 9.52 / 9.37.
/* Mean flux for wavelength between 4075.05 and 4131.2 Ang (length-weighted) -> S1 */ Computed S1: 8.85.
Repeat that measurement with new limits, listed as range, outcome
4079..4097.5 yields 9.14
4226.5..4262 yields 9.57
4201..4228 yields 9.61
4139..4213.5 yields 9.77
